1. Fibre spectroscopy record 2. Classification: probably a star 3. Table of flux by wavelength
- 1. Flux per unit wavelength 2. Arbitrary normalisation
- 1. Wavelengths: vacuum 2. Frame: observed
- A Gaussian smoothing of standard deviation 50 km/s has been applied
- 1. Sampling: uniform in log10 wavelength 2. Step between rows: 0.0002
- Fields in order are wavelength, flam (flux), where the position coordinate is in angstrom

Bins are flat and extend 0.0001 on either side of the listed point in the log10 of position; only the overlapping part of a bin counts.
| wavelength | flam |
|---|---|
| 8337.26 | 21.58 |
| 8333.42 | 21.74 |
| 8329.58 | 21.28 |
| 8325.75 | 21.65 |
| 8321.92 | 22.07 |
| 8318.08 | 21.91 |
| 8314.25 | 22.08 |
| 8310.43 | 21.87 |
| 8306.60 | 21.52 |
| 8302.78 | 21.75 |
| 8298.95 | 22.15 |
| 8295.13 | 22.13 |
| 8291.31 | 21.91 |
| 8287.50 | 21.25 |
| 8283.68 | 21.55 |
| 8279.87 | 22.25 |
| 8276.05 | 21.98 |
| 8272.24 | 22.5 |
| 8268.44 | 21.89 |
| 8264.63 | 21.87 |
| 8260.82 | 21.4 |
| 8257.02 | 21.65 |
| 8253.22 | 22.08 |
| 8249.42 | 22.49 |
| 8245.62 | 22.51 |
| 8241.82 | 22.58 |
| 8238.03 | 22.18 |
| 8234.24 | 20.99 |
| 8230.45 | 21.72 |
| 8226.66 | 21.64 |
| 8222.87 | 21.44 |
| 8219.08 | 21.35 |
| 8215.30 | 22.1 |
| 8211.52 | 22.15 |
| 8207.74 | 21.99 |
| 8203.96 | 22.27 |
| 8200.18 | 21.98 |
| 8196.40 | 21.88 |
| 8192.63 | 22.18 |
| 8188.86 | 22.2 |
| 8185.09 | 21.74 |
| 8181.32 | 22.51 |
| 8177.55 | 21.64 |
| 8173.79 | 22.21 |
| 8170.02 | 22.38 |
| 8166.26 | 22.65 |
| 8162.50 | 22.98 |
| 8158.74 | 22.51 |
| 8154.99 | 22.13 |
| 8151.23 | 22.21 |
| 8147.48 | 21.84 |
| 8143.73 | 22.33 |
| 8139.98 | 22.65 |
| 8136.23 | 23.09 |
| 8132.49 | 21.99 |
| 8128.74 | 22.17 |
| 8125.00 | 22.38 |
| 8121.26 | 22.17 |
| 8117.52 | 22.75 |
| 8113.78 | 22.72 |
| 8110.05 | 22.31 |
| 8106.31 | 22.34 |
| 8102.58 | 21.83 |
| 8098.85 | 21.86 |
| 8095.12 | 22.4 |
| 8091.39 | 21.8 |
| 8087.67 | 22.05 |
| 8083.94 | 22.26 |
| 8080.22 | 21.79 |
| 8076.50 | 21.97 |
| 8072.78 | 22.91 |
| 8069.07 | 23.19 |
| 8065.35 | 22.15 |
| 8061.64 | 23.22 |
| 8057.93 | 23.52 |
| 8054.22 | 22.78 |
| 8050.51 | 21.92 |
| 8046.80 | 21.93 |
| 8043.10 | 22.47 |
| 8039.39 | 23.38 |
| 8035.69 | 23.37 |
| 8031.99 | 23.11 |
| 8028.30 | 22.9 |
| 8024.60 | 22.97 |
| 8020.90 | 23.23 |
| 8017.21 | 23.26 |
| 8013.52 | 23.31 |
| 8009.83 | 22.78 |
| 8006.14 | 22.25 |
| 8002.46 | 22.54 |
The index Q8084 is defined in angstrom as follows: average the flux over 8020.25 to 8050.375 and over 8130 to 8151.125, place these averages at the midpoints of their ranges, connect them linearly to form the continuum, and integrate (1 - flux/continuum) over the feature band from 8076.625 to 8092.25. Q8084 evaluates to 0.4 angstrom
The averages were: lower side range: 22.8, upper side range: 22.4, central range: 22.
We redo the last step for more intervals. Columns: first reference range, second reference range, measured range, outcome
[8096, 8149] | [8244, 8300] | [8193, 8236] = 0.6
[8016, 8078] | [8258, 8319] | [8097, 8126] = 0.4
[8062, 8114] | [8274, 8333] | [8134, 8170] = -0.6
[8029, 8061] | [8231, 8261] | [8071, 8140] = 0.9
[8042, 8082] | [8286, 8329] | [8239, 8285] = -0.2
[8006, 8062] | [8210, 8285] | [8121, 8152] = 0.1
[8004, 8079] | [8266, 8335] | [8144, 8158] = 0.2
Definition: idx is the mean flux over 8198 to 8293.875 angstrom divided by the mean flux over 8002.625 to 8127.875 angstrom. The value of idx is 1.0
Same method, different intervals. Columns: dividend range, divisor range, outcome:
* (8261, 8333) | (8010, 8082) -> 0.96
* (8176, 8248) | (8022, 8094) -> 0.97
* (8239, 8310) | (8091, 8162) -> 0.98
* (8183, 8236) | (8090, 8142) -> 0.98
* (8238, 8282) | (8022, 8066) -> 0.97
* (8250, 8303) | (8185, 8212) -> 0.99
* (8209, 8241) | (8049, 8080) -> 0.96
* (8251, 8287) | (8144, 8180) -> 0.98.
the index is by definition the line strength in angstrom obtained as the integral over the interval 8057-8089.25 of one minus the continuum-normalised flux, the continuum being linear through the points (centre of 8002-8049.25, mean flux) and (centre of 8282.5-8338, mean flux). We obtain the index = 0.23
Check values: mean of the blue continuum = 22.9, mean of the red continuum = 21.8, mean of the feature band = 22.5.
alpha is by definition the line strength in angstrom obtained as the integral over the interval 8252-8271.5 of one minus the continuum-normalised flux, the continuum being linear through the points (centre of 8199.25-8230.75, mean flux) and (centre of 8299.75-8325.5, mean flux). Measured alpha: 0.0 angstrom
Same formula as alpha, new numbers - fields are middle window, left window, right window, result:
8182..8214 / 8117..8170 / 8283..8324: 0.2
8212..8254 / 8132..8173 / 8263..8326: 0.4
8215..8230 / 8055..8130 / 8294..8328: 0.3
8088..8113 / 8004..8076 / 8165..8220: 0.5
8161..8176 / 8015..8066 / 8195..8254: -0.2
